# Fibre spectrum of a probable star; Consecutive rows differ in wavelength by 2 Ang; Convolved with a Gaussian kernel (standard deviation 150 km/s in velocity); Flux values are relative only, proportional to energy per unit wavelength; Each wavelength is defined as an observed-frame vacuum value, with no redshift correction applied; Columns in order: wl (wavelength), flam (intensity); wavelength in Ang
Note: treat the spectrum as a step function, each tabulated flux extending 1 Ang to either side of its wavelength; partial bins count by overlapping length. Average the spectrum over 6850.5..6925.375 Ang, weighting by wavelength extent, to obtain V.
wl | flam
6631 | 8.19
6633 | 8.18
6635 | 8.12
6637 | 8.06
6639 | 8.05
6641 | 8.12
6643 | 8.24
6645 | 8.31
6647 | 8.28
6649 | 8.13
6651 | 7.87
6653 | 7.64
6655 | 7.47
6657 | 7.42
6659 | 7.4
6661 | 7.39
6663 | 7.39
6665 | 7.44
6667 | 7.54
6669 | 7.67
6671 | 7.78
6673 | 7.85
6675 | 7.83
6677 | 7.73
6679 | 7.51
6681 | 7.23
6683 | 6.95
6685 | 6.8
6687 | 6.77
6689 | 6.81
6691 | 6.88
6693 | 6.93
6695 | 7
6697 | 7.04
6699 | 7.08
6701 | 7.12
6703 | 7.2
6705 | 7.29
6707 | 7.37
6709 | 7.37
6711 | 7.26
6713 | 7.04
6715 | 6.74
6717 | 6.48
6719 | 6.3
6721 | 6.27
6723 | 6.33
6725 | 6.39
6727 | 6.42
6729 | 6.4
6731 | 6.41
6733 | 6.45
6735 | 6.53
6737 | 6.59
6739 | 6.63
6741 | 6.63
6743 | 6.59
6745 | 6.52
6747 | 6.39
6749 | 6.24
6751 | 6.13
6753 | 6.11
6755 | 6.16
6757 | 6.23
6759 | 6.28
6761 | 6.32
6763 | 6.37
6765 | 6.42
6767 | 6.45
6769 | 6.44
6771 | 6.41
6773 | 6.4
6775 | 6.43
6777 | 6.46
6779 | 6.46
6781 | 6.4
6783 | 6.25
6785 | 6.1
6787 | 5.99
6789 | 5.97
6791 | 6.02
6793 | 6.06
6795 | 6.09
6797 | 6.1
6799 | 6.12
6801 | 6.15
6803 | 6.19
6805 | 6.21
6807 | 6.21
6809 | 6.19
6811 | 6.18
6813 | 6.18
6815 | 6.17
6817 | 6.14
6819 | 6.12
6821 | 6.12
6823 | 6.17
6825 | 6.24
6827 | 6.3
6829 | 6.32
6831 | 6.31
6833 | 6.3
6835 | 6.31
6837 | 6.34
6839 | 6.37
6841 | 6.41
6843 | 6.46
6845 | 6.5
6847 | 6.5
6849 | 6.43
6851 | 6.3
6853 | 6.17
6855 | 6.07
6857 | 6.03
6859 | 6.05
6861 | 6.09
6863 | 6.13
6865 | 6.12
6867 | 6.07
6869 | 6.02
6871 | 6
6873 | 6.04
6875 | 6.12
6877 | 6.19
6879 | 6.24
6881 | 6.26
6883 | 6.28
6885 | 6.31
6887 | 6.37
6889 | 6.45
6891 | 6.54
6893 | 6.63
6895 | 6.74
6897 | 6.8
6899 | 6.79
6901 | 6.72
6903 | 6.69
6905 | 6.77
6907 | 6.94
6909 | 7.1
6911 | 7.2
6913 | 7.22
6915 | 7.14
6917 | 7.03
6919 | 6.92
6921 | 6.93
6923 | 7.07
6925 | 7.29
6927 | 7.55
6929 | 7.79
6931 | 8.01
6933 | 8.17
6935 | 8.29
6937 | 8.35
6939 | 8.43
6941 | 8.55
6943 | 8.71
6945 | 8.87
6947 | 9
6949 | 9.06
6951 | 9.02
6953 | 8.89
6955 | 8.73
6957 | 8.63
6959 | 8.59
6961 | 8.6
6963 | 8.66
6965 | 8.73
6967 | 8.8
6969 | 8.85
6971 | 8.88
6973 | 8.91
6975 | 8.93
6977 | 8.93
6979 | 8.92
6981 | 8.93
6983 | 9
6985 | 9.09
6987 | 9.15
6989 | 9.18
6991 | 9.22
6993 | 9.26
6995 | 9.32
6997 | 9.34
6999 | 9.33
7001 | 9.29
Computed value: 6.52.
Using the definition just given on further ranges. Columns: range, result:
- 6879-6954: 7.41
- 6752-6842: 6.24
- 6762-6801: 6.26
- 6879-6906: 6.55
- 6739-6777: 6.37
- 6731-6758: 6.4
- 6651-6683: 7.54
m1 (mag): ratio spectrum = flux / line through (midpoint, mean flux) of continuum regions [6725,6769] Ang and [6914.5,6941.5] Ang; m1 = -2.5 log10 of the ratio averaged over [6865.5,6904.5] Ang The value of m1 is 0.16 mag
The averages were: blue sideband 6.39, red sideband 7.67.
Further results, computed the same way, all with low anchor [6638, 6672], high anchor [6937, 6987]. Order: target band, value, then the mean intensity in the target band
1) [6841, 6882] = 0.34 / 6.19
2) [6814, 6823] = 0.33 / 6.14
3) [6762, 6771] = 0.26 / 6.42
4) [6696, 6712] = 0.10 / 7.22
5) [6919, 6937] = 0.14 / 7.64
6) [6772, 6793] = 0.30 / 6.24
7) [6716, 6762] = 0.25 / 6.38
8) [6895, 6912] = 0.25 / 6.87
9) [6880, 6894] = 0.32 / 6.41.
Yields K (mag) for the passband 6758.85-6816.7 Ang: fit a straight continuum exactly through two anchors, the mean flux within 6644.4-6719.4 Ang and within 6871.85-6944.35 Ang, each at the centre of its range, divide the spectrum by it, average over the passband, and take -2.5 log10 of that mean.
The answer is 0.16 mag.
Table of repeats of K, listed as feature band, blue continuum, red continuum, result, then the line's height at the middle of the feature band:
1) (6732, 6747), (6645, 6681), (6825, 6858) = 0.086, 7.09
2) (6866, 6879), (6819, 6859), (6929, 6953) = 0.157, 7.04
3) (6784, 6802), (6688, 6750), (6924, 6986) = 0.204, 7.32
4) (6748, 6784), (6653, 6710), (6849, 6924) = 0.104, 6.97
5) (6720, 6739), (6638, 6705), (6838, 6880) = 0.105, 7.08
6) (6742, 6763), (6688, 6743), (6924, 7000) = 0.125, 7.07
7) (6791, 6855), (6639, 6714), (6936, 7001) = 0.294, 8.18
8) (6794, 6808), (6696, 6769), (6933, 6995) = 0.180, 7.26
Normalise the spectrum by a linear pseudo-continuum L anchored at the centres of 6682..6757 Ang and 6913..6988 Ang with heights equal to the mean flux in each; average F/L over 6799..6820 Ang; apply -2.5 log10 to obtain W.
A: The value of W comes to 0.19 mag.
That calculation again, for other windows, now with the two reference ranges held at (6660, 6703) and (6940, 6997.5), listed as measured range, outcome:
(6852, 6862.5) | 0.334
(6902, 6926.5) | 0.219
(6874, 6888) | 0.323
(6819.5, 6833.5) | 0.283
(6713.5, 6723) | 0.158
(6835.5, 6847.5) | 0.264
